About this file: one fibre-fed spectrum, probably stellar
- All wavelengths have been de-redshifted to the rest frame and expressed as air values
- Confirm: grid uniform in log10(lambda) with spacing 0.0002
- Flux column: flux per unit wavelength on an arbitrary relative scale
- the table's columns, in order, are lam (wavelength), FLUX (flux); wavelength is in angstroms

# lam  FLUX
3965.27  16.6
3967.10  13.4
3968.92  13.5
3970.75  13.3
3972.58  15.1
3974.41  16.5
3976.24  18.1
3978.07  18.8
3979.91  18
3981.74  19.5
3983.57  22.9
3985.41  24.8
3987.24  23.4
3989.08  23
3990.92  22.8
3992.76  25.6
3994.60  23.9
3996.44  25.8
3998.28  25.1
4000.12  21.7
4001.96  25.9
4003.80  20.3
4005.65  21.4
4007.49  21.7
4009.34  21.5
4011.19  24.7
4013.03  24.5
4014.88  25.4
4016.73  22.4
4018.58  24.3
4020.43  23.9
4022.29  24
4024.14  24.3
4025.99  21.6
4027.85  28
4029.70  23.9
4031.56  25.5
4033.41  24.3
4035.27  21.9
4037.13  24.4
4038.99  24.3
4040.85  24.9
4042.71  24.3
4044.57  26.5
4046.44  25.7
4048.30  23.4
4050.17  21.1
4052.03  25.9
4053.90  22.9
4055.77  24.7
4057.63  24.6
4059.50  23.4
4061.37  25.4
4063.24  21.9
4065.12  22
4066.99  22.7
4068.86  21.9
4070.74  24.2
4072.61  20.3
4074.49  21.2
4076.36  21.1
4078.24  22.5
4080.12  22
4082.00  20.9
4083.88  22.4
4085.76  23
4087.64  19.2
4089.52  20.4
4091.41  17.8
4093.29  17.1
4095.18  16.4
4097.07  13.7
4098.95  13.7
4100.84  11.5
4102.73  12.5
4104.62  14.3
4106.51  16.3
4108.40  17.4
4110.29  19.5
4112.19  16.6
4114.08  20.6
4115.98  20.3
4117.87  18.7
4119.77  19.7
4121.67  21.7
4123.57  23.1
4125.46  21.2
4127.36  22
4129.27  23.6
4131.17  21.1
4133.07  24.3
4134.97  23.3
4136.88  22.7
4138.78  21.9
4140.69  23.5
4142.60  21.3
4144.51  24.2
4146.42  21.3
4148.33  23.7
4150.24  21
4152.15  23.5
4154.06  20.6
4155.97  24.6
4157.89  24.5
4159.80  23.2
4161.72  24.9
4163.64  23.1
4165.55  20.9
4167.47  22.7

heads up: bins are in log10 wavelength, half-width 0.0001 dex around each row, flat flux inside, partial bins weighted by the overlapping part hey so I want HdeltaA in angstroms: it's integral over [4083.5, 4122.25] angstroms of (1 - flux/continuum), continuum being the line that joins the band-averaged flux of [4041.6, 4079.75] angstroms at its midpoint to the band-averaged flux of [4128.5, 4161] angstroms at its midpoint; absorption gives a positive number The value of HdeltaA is 9.1 angstroms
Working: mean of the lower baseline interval 23.3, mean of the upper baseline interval 22.9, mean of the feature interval 17.6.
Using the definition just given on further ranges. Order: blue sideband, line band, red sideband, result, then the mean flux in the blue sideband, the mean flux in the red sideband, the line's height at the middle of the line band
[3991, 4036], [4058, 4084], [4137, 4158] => 1.1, 23.8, 22.7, 23.3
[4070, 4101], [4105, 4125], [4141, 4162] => 1.6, 19.4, 22.9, 21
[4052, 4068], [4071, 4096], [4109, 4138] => 2.5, 23.6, 21.2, 22.7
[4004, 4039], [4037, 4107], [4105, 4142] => 4.1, 23.7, 20.8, 22.3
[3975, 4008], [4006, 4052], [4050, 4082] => -3.0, 22.3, 22.8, 22.6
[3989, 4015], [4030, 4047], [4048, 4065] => -0.7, 23.5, 23.6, 23.6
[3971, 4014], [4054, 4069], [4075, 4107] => -3.3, 21.8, 18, 19.1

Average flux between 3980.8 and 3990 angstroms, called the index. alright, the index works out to 22.7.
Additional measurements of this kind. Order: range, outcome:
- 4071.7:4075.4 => 20.7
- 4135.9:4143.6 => 22.3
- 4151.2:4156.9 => 22.9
